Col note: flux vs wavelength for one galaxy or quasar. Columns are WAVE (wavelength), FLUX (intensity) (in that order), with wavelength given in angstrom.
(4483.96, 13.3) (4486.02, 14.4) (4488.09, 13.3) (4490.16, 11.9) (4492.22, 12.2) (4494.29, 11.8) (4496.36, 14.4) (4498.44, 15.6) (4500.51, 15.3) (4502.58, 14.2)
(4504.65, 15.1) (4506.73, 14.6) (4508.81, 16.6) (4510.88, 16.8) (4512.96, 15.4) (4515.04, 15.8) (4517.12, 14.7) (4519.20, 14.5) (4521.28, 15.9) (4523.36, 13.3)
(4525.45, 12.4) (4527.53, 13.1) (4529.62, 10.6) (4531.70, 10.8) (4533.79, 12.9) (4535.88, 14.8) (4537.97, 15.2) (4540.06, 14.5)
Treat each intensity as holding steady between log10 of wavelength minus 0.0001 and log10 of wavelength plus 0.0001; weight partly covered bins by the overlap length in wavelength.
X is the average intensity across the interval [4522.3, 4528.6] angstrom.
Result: 12.9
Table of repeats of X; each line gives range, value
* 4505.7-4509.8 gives 15.6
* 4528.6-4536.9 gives 12.3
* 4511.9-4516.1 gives 15.6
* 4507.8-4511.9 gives 16.7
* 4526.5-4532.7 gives 11.5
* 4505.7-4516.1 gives 15.8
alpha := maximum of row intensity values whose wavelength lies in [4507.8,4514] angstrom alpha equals 16.8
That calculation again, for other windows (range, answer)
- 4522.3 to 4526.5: 13.3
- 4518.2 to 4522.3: 15.9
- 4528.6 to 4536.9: 14.8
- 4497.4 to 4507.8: 15.6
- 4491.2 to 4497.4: 14.4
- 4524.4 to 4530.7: 13.1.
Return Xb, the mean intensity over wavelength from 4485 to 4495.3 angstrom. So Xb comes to 12.7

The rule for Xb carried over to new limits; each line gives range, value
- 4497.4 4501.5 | 15.4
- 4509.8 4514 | 16.1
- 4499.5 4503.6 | 14.8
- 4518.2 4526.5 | 14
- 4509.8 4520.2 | 15.5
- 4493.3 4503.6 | 14.3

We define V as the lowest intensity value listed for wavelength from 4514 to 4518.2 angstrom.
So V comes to 14.7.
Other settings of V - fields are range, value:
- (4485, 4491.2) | 11.9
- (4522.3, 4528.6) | 12.4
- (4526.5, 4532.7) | 10.6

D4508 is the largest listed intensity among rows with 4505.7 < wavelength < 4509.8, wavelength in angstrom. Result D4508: 16.6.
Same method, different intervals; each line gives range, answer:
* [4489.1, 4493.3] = 12.2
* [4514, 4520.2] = 15.8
